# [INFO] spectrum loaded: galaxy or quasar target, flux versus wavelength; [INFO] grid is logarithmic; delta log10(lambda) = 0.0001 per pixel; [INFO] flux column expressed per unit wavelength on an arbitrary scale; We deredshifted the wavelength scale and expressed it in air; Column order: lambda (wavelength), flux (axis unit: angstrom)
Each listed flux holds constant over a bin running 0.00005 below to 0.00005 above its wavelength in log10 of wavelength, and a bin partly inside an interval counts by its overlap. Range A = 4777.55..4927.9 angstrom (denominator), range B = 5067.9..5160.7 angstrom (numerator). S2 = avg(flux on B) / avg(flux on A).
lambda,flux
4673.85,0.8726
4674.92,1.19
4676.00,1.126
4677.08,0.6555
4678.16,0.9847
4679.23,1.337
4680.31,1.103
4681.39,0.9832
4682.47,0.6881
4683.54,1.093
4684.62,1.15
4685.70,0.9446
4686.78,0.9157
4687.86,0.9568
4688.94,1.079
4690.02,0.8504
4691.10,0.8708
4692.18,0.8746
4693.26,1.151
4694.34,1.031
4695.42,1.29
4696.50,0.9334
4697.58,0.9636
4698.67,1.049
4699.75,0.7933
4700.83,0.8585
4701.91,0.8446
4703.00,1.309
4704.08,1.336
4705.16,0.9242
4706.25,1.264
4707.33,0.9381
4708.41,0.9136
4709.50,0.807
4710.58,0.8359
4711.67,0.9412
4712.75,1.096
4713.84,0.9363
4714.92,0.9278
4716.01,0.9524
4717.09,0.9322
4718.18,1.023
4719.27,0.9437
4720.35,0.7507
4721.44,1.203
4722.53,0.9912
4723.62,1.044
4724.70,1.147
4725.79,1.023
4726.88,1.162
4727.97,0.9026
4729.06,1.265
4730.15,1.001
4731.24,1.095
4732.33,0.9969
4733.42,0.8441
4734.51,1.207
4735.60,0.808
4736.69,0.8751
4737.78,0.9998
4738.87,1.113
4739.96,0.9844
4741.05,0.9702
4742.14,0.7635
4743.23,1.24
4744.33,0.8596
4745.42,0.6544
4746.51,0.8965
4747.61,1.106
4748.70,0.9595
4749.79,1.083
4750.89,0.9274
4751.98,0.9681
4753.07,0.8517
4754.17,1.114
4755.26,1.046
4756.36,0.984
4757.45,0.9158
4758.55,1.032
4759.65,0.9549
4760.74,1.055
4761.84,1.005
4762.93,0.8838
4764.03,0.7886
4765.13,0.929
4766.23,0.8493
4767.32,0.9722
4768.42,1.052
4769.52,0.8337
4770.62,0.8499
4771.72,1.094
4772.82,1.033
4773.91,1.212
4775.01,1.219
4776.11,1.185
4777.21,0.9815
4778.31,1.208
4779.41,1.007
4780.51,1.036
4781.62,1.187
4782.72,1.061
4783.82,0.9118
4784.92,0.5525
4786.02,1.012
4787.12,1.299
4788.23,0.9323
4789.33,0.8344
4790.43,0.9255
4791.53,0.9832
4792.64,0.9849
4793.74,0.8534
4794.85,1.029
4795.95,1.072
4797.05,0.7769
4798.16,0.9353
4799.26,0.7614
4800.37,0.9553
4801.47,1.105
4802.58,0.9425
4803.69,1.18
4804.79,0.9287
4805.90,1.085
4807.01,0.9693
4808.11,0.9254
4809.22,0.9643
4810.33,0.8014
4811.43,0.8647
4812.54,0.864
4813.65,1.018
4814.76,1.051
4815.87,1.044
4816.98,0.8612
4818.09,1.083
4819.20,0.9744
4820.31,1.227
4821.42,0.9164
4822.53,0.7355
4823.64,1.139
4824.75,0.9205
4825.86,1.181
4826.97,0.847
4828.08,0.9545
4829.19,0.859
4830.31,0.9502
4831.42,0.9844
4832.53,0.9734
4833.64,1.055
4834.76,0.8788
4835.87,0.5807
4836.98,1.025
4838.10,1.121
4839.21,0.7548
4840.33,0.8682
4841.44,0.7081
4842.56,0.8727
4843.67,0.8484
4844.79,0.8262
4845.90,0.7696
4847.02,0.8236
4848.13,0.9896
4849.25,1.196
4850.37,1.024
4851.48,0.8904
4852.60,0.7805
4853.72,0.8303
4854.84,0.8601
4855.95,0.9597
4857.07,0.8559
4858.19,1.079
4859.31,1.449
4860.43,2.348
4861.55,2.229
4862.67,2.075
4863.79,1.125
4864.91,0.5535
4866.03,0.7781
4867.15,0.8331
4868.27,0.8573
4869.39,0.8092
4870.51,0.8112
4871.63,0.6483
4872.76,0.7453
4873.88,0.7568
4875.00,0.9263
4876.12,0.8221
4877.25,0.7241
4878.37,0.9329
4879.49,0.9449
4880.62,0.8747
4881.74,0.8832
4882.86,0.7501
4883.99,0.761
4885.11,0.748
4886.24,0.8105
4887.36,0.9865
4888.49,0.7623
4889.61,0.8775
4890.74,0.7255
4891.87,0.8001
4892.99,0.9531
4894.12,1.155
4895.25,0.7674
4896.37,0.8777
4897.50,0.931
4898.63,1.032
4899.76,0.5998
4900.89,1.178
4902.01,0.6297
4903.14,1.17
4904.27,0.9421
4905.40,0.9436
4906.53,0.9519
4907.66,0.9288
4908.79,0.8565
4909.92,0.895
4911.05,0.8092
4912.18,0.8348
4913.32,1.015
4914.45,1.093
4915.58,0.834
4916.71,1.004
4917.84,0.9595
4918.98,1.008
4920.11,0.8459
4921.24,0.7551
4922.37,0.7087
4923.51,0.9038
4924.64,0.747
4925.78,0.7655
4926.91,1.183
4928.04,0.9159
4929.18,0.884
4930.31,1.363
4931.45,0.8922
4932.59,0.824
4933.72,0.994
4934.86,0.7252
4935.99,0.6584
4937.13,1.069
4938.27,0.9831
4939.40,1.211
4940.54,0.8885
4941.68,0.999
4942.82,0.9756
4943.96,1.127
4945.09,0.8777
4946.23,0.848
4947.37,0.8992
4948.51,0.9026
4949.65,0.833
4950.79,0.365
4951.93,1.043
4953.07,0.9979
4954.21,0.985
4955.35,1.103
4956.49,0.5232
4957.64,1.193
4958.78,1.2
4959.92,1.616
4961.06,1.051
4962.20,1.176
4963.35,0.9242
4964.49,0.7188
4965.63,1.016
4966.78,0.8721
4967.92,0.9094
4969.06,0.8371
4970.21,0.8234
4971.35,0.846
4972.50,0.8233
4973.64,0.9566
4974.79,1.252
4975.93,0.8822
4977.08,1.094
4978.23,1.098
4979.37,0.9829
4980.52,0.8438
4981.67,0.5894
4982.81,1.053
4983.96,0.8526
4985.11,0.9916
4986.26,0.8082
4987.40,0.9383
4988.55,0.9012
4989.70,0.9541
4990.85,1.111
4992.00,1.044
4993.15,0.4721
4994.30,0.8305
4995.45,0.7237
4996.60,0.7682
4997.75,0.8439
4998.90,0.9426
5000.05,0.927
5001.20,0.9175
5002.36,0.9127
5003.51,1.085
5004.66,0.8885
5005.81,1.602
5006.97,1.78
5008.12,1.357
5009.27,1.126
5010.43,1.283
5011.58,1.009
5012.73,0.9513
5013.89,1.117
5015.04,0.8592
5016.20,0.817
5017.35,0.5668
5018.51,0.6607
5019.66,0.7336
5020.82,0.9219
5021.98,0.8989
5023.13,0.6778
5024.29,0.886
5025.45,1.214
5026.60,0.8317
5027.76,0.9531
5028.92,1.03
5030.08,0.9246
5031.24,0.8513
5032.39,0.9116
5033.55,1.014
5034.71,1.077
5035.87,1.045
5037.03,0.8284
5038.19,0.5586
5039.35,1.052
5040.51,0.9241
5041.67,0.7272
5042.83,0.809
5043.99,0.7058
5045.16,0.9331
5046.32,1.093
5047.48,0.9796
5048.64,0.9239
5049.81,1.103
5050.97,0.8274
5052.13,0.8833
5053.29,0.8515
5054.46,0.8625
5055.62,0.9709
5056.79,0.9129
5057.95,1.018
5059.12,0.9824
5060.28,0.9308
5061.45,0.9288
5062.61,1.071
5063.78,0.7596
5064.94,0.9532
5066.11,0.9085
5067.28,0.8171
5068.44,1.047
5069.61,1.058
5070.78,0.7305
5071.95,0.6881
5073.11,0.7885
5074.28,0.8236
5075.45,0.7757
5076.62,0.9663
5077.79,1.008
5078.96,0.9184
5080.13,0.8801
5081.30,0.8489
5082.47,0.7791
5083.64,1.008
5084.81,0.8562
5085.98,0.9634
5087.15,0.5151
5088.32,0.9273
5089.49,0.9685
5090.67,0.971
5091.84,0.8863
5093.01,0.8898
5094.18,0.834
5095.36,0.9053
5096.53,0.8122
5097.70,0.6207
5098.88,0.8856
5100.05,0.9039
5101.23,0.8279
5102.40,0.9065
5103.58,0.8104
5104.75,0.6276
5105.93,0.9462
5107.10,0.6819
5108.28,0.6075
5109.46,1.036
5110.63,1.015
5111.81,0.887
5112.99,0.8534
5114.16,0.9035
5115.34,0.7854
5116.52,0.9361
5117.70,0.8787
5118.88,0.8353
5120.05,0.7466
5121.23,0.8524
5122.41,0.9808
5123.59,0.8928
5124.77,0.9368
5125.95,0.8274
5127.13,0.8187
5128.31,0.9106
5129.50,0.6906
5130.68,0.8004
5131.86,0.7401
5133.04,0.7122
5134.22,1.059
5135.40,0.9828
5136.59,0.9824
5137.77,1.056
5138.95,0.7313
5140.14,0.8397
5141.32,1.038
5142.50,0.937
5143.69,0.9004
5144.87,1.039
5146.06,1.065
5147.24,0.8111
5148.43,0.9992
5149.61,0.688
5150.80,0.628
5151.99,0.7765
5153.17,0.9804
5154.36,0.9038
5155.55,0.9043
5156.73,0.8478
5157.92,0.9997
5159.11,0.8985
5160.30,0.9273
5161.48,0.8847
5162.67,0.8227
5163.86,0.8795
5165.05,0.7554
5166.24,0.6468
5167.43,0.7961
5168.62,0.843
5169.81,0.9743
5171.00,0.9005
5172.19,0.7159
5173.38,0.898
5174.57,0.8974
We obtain 0.9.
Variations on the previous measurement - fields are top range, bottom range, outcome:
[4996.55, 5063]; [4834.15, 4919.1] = 1.02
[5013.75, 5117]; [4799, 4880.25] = 0.90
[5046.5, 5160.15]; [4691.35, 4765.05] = 0.89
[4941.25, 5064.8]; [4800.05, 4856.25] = 1.00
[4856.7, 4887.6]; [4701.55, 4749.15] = 1.01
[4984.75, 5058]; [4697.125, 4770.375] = 0.96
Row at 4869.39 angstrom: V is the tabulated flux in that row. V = 0.8092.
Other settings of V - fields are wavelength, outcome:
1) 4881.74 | 0.8832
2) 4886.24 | 0.8105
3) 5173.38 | 0.898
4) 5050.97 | 0.8274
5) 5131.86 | 0.7401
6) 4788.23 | 0.9323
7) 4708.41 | 0.9136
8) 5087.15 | 0.5151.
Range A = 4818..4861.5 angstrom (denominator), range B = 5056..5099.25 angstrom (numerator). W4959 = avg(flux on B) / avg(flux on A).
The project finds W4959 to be 0.89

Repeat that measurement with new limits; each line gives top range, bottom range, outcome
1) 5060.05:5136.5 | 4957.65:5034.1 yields 0.90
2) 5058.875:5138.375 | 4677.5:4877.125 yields 0.88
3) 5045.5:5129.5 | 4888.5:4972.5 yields 0.95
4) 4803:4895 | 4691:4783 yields 0.96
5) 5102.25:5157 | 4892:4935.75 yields 0.95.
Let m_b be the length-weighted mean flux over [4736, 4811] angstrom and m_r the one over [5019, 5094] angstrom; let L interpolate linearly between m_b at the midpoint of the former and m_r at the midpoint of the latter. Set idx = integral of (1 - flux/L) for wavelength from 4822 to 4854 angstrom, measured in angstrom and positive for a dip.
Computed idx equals 1.6 angstrom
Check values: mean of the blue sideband 0.977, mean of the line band 0.911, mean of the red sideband 0.899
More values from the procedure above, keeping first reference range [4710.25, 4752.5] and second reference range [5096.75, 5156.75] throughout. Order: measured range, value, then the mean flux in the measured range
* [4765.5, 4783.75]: -1.3 angstrom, 1.04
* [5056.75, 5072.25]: -0.6 angstrom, 0.919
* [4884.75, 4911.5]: 1.3 angstrom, 0.89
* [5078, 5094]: -0.1 angstrom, 0.88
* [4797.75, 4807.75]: -0.2 angstrom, 0.985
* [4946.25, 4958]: 0.5 angstrom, 0.877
